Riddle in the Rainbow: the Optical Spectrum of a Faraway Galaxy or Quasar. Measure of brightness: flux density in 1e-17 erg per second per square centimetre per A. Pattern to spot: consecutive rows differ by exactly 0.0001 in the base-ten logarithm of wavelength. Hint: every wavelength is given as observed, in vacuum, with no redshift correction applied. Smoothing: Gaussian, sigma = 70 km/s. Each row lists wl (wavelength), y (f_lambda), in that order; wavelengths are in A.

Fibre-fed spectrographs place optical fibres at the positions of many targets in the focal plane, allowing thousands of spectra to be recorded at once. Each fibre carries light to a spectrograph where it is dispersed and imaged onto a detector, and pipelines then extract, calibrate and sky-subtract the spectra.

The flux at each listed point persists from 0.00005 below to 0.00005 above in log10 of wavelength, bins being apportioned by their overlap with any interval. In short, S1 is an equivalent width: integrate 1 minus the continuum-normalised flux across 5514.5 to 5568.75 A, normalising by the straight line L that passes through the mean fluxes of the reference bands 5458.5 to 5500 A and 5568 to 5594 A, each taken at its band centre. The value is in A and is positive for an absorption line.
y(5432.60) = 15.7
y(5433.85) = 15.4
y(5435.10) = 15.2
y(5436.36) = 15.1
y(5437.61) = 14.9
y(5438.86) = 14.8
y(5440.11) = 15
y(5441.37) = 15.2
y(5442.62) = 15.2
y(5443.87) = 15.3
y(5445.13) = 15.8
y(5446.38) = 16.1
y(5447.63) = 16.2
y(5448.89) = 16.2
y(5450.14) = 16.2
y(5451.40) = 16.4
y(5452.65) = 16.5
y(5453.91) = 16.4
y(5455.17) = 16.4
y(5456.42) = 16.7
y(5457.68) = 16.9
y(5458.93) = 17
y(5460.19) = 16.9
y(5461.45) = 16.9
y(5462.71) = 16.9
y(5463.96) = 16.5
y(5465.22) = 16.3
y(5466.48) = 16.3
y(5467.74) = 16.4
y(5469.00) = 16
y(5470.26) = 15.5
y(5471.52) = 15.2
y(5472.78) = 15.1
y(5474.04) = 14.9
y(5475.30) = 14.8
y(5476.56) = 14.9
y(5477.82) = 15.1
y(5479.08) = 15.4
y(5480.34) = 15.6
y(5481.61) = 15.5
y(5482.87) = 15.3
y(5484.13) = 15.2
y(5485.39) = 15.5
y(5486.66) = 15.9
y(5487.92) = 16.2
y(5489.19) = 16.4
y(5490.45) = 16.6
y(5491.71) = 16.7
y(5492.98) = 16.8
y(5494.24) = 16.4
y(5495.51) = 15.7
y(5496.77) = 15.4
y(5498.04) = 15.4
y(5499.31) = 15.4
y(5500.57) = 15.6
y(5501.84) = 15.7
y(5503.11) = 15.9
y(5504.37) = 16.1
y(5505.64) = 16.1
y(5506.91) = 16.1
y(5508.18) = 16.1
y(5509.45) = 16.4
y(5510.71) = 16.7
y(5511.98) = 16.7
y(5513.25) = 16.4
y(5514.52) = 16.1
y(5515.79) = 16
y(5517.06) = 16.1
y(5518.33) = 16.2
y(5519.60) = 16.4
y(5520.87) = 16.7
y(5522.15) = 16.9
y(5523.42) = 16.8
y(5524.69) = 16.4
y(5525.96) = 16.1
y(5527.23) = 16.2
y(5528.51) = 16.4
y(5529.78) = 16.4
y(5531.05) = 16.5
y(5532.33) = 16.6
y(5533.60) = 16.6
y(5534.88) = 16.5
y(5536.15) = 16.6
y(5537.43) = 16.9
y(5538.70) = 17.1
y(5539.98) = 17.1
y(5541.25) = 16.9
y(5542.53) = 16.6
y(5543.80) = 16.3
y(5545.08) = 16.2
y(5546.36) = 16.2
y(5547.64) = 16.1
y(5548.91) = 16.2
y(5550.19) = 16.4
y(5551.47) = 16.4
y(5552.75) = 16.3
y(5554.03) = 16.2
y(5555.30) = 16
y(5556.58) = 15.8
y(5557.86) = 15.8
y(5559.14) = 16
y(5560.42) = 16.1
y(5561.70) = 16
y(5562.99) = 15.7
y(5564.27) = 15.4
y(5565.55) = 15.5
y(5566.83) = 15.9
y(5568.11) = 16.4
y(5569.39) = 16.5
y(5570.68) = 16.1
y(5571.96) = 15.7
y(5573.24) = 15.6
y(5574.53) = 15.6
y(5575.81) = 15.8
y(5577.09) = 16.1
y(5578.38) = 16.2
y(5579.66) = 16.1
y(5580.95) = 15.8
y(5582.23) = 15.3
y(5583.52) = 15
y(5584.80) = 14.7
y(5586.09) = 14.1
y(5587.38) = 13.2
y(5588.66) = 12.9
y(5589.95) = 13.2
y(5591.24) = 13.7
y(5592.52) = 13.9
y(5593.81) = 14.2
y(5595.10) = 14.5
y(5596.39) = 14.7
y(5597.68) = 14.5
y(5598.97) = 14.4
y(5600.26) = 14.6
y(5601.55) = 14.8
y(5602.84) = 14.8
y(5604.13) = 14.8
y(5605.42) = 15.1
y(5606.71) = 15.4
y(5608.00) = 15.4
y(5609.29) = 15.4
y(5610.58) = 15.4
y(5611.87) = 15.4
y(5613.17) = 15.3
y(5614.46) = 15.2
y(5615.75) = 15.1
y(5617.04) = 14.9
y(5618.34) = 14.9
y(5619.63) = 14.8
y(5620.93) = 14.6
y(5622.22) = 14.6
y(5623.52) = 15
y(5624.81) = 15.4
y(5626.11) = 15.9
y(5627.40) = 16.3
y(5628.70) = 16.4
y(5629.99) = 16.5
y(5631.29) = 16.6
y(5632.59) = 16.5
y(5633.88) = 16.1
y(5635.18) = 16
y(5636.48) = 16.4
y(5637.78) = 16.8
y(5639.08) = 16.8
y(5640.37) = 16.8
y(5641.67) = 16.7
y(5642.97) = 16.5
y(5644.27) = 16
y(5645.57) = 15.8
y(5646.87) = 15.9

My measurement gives -3.3 A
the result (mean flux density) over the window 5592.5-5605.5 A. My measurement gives 14.6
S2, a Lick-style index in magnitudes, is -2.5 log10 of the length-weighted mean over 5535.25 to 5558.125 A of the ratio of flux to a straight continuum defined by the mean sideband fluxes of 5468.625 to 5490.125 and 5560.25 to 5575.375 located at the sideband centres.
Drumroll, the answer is -0.04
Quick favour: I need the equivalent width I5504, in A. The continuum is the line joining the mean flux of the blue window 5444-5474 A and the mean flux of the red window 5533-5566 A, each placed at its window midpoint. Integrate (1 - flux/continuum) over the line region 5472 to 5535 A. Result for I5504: 0.95 A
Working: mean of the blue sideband 16.2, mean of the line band 16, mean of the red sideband 16.3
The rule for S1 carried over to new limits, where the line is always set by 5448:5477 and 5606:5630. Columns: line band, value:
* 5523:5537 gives -0.59 A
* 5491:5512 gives -0.14 A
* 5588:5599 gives 1.06 A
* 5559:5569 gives -0.17 A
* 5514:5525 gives -0.38 A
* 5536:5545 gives -0.58 A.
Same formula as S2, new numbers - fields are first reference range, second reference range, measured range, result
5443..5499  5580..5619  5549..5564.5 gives -0.06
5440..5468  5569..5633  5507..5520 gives -0.03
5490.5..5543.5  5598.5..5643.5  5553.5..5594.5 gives 0.04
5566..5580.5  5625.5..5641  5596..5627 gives 0.09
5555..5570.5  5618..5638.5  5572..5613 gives 0.07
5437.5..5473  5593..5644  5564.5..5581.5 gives -0.02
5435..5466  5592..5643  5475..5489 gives 0.03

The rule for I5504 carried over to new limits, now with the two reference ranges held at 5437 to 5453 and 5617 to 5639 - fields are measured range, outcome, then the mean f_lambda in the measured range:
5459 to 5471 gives -0.6 A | 16.4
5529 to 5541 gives -0.7 A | 16.7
